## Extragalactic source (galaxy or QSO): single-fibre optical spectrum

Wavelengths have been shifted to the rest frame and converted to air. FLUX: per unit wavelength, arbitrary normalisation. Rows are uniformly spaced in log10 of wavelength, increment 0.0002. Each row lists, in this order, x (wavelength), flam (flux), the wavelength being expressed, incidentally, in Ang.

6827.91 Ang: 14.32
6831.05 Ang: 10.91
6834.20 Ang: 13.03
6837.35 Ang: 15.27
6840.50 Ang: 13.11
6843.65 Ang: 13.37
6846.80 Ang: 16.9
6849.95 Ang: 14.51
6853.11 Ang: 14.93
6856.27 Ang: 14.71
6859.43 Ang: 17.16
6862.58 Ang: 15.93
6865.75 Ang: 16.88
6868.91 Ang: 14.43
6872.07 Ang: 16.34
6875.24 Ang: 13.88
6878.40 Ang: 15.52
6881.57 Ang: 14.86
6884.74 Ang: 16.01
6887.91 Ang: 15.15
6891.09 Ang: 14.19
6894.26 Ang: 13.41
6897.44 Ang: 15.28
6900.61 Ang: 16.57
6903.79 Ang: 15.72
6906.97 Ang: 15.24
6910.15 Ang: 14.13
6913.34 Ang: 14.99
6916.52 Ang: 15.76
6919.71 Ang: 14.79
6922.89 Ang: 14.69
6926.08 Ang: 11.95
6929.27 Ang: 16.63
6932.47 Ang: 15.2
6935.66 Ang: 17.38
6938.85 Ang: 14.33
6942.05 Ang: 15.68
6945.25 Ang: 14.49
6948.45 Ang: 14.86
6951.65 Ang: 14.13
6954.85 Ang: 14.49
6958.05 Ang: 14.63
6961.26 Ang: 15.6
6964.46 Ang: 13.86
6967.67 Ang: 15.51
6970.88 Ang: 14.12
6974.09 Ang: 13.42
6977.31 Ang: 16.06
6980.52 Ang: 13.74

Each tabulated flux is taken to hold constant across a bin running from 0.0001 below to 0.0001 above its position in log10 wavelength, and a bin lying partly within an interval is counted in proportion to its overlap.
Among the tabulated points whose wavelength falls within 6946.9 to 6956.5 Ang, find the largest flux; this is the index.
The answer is 14.86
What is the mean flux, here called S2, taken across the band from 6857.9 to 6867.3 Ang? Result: 16.7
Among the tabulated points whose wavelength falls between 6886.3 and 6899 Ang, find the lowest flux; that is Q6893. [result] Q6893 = 13.41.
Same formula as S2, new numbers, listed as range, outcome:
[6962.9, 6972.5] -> 14.5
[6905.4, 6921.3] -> 15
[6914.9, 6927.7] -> 14.3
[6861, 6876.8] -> 15.5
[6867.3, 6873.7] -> 15.4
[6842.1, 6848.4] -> 15.2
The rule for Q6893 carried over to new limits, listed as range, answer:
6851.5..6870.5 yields 14.43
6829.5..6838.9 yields 10.91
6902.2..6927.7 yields 11.95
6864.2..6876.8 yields 13.88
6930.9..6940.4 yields 14.33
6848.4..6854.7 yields 14.51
